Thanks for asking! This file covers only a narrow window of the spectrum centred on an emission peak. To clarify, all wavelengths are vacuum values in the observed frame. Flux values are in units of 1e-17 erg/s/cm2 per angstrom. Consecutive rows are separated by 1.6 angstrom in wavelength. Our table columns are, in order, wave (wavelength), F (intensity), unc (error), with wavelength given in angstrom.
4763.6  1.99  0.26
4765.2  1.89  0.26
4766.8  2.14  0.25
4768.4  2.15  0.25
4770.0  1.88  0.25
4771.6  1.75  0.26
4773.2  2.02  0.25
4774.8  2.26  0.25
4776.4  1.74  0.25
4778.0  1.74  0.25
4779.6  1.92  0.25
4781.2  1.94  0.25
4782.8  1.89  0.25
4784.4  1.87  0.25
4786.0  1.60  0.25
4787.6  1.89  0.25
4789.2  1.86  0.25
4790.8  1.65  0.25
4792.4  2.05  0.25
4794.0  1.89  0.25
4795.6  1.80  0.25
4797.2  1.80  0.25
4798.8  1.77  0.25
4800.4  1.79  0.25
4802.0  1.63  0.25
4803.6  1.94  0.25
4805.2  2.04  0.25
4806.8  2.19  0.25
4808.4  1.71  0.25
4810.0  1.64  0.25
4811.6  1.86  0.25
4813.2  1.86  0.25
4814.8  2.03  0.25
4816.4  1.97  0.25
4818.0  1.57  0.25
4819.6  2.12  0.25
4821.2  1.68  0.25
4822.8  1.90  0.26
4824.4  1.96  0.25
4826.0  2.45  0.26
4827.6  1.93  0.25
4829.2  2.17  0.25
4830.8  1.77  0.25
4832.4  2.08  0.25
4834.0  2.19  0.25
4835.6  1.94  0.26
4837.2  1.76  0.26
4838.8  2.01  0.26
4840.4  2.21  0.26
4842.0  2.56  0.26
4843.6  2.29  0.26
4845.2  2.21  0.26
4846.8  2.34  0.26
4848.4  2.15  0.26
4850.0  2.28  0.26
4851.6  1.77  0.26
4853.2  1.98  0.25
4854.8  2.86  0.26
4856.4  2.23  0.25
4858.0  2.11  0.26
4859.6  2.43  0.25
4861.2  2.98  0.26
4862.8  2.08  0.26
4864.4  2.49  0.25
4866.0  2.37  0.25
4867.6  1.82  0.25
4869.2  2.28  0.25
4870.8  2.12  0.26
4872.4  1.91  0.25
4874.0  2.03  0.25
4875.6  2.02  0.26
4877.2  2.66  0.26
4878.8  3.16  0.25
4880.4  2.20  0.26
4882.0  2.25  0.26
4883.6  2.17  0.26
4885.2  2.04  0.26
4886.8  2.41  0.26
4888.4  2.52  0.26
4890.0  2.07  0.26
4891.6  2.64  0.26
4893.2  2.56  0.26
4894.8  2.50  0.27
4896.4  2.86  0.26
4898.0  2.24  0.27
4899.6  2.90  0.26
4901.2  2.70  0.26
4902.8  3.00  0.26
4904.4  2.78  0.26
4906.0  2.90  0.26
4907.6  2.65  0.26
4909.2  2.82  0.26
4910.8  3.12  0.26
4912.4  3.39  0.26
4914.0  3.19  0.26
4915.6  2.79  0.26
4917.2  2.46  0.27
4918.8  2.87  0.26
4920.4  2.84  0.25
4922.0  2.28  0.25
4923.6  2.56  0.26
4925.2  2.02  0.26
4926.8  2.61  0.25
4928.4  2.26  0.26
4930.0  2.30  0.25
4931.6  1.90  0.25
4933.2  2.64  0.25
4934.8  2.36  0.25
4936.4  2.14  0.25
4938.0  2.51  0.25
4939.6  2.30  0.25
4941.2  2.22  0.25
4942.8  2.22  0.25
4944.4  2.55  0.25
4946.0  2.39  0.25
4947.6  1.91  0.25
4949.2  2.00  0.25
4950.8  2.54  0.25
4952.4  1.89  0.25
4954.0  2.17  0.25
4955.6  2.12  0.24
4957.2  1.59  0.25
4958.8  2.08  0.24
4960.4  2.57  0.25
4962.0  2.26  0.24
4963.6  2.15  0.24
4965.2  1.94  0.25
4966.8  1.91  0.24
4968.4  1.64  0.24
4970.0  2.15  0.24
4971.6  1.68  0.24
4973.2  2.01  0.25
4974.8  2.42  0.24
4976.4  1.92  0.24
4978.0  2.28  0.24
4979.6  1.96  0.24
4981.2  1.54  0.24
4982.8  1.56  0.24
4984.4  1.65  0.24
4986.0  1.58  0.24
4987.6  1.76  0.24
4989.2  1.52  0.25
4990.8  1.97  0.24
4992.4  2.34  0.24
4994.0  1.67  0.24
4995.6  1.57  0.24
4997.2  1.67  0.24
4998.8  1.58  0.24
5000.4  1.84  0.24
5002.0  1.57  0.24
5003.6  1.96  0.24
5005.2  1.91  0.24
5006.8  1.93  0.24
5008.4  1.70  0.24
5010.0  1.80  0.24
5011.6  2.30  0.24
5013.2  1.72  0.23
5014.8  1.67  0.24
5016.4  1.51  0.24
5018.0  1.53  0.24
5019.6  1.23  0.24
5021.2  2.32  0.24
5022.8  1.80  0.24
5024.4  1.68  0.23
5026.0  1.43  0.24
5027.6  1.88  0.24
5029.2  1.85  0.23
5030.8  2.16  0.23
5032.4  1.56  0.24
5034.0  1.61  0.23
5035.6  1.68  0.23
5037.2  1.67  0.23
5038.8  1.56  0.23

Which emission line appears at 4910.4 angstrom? C III] 1909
